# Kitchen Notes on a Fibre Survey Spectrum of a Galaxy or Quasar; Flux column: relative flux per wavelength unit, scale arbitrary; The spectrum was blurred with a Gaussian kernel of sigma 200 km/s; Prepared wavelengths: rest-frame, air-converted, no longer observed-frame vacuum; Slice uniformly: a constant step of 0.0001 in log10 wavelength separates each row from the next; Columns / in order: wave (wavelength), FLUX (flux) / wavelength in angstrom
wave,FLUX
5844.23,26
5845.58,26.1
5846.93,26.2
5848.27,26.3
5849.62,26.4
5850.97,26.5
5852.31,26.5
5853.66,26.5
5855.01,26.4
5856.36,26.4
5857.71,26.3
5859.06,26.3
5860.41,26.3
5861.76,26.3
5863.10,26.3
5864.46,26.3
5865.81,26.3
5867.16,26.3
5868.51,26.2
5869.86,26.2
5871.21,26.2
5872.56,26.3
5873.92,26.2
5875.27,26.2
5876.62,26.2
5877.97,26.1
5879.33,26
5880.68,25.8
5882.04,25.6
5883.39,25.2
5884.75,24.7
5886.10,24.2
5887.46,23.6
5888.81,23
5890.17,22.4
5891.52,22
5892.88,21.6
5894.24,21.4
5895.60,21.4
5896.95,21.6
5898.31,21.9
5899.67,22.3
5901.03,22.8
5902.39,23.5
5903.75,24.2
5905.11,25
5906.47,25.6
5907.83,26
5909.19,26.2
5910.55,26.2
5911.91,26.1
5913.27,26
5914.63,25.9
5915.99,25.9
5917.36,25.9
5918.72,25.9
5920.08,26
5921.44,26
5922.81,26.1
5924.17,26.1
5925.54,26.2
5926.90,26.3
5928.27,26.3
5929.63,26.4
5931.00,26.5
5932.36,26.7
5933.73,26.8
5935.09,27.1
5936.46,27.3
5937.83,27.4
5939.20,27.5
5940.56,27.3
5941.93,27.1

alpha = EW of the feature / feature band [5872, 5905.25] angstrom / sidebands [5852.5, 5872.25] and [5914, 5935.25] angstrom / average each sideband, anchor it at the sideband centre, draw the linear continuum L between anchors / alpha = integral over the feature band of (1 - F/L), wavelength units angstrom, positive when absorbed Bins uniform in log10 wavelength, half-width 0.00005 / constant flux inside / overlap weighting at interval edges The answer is 3.0 angstrom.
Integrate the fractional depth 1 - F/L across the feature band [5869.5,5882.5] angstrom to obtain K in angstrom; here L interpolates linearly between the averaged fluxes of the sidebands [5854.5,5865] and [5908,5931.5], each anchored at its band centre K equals 0.1 angstrom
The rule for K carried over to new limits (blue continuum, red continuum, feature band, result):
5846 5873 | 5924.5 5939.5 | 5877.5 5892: 1.12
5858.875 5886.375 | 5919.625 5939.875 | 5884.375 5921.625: 3.04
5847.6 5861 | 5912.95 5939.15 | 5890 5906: 2.32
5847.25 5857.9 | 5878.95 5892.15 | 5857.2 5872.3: -0.40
